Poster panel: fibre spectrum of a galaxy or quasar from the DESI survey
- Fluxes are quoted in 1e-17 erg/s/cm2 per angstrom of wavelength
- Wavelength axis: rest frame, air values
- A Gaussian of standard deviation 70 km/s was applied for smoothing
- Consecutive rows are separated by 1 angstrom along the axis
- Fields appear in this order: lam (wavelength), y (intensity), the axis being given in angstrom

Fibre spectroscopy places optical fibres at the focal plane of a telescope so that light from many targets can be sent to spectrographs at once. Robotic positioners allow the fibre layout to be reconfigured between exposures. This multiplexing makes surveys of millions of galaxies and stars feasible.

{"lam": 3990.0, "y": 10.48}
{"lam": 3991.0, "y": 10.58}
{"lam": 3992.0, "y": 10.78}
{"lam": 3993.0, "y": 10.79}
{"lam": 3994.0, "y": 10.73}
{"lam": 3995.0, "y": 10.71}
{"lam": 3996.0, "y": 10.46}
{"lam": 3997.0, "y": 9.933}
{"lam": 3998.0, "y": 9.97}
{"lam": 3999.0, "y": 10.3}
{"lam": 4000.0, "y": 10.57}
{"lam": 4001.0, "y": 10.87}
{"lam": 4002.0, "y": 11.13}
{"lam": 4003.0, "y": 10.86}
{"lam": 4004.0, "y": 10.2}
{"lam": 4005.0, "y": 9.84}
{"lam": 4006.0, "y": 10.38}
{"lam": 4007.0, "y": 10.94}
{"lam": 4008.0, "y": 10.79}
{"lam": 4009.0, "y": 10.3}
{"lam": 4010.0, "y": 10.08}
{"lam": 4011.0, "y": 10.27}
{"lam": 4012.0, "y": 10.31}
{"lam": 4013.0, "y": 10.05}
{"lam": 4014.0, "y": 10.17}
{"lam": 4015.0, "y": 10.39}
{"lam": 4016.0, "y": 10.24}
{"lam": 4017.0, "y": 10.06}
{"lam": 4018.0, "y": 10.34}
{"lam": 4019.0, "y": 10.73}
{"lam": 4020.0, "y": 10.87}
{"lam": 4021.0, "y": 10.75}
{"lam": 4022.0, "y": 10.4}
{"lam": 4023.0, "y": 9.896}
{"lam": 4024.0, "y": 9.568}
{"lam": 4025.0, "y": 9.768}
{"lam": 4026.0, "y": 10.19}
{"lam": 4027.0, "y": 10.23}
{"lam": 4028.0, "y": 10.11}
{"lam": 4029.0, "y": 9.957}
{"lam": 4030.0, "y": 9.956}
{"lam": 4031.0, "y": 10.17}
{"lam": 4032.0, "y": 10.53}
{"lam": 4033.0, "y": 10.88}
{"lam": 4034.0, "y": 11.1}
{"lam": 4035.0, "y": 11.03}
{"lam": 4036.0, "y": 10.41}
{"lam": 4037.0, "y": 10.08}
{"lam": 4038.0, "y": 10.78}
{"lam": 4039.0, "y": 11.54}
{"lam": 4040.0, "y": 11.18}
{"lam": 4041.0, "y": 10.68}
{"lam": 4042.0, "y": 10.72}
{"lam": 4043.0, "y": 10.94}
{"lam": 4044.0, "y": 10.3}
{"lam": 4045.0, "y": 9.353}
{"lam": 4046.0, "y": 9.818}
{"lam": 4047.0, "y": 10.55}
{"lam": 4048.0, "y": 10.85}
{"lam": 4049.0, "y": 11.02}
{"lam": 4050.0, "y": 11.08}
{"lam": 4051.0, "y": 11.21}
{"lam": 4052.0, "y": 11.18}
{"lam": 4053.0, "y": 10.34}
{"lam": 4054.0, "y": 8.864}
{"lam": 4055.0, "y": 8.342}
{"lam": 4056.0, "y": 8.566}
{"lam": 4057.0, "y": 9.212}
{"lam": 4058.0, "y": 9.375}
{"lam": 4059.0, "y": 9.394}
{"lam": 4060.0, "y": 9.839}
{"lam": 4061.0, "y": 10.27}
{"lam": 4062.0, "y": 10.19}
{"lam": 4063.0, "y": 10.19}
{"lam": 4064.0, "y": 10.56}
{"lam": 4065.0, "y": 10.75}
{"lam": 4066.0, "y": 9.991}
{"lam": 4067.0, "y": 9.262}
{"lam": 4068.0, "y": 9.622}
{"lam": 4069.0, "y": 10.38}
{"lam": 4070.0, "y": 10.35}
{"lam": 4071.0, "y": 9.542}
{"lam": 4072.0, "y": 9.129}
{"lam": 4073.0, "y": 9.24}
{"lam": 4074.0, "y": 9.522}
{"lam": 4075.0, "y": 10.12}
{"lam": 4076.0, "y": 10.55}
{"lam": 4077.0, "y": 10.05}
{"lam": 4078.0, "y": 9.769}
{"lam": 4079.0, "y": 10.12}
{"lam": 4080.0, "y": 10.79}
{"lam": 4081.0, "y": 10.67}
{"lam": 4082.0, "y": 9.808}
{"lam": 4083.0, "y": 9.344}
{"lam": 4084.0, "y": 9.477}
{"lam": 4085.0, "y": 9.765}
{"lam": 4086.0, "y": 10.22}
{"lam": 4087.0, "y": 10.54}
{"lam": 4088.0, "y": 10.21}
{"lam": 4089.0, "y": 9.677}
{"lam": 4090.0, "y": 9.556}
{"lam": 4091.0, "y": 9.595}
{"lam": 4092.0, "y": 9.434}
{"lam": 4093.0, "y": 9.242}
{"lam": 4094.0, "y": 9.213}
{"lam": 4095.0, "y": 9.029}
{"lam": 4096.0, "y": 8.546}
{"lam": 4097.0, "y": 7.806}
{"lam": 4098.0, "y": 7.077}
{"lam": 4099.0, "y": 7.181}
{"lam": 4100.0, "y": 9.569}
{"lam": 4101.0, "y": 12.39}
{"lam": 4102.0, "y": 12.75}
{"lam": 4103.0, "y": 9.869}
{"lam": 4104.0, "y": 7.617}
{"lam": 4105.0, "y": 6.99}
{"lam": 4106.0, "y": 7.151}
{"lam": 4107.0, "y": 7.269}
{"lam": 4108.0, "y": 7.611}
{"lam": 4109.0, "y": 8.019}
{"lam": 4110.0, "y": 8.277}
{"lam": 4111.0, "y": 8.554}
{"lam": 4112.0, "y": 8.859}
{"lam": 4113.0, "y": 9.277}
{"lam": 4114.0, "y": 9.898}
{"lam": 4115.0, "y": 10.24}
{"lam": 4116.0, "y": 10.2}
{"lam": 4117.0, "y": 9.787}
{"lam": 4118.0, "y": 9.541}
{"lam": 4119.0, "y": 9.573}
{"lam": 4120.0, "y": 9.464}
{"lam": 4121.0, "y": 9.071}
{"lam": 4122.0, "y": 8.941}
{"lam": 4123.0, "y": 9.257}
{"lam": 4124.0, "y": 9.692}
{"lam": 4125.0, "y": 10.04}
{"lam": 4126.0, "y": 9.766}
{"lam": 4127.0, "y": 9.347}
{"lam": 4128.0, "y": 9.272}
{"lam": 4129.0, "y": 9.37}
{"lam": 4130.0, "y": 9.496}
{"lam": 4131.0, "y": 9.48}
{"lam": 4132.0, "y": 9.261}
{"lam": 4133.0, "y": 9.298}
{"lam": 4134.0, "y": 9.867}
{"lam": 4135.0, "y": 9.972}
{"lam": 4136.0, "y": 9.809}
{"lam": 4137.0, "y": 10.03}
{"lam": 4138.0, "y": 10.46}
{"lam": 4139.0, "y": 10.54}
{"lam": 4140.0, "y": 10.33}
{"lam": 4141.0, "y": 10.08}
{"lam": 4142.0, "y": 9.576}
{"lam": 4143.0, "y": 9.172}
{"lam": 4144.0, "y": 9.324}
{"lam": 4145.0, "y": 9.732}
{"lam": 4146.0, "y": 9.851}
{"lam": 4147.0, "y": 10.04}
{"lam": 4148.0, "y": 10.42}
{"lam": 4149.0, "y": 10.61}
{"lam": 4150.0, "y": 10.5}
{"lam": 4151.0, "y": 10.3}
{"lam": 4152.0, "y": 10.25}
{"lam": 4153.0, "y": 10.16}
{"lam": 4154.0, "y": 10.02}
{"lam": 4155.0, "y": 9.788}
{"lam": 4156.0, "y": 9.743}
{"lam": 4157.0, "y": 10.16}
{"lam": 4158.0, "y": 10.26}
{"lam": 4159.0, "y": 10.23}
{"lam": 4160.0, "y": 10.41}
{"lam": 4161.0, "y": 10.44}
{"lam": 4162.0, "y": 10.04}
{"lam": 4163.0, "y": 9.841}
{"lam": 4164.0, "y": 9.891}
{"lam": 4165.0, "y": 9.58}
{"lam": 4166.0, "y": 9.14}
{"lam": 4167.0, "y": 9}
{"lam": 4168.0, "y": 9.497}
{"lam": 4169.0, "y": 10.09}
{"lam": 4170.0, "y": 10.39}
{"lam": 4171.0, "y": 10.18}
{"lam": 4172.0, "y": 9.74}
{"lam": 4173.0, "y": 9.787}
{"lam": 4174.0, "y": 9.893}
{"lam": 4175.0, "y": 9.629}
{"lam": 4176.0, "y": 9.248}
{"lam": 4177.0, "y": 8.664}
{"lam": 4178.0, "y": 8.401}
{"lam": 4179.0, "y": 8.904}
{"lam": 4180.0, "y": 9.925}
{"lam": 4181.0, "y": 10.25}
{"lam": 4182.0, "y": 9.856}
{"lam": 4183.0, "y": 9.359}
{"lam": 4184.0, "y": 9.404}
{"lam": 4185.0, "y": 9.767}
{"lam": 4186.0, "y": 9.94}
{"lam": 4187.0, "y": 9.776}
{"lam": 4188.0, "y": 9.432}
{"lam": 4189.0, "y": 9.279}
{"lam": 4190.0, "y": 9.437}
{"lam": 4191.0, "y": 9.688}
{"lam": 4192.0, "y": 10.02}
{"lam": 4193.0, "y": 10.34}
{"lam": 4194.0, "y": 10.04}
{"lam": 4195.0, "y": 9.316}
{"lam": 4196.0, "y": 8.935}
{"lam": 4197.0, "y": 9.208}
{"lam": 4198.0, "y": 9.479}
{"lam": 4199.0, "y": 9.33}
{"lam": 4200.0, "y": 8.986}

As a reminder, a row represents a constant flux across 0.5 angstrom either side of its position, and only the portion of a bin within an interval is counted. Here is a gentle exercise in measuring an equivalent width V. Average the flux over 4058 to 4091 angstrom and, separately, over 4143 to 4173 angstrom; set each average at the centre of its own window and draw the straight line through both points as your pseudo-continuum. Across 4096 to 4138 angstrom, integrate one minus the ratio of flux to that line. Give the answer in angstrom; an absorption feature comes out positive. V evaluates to 3.2 angstrom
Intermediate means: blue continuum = 9.95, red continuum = 9.97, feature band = 9.2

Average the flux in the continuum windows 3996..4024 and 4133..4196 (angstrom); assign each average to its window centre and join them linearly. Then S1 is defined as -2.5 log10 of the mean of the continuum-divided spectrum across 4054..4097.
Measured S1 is 0.05 mag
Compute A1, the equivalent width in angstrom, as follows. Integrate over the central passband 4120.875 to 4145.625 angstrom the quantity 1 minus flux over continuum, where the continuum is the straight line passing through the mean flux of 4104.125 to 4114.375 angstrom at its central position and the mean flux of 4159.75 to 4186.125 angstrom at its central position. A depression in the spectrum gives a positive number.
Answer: -2.7 angstrom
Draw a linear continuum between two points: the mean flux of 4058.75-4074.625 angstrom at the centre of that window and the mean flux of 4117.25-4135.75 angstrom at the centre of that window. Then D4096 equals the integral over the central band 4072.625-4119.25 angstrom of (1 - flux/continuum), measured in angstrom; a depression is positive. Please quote 1.6 angstrom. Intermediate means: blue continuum 9.9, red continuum 9.49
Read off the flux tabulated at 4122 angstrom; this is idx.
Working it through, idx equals 8.941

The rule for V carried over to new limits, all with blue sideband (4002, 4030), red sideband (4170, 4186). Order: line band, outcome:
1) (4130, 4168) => -0.9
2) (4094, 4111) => 2.3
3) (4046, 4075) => 0.4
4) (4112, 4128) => 0.4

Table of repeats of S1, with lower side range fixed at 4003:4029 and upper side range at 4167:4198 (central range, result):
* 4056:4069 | 0.025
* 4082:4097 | 0.052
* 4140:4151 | -0.024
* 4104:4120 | 0.134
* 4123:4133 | 0.036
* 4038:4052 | -0.059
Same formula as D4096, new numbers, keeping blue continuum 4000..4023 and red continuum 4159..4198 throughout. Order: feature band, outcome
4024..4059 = 0.1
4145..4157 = -0.4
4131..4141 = -0.1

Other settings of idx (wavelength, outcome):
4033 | 10.88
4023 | 9.896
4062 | 10.19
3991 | 10.58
